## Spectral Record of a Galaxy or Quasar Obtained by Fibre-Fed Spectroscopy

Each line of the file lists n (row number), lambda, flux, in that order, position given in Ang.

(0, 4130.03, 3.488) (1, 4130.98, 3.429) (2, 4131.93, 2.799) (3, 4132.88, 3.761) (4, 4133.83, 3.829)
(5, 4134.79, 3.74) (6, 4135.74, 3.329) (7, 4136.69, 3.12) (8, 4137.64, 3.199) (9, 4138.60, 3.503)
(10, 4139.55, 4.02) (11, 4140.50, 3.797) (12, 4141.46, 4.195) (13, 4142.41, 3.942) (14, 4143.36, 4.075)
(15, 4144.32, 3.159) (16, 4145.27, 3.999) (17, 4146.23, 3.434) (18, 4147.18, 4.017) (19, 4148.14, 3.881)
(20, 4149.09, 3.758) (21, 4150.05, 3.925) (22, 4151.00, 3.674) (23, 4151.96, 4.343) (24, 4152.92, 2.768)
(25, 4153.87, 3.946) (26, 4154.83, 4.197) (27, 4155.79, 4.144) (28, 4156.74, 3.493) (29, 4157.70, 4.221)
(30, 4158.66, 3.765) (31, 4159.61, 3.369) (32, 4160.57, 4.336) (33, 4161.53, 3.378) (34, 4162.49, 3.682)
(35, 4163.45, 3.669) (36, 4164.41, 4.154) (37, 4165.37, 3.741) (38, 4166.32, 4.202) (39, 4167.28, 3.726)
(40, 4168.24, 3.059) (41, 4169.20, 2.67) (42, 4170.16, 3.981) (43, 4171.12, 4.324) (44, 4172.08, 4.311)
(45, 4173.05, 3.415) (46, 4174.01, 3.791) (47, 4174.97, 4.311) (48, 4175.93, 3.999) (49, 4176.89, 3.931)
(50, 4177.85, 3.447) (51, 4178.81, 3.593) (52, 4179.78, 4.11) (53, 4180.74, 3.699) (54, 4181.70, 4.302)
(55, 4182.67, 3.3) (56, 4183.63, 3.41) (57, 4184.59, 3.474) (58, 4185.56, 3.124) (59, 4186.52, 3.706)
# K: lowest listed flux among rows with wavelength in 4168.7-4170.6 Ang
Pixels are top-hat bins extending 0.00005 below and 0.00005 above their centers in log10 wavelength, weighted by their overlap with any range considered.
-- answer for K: 2.67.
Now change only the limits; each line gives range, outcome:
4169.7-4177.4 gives 3.415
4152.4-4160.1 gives 2.768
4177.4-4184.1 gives 3.3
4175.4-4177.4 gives 3.931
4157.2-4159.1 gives 3.765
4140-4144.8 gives 3.159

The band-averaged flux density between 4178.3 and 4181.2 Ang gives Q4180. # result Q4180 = 3.79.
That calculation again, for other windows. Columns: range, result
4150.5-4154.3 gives 3.69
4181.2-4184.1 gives 3.67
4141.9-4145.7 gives 3.8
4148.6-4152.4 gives 3.92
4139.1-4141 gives 3.9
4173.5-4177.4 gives 4.01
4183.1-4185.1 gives 3.44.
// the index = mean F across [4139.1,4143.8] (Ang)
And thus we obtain 4.01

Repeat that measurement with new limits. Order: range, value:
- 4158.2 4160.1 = 3.58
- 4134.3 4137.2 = 3.39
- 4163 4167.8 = 3.9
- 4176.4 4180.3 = 3.77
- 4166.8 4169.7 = 3.16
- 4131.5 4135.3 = 3.54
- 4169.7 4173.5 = 4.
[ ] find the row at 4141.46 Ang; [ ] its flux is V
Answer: 4.195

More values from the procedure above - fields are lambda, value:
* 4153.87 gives 3.946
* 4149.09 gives 3.758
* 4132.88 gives 3.761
